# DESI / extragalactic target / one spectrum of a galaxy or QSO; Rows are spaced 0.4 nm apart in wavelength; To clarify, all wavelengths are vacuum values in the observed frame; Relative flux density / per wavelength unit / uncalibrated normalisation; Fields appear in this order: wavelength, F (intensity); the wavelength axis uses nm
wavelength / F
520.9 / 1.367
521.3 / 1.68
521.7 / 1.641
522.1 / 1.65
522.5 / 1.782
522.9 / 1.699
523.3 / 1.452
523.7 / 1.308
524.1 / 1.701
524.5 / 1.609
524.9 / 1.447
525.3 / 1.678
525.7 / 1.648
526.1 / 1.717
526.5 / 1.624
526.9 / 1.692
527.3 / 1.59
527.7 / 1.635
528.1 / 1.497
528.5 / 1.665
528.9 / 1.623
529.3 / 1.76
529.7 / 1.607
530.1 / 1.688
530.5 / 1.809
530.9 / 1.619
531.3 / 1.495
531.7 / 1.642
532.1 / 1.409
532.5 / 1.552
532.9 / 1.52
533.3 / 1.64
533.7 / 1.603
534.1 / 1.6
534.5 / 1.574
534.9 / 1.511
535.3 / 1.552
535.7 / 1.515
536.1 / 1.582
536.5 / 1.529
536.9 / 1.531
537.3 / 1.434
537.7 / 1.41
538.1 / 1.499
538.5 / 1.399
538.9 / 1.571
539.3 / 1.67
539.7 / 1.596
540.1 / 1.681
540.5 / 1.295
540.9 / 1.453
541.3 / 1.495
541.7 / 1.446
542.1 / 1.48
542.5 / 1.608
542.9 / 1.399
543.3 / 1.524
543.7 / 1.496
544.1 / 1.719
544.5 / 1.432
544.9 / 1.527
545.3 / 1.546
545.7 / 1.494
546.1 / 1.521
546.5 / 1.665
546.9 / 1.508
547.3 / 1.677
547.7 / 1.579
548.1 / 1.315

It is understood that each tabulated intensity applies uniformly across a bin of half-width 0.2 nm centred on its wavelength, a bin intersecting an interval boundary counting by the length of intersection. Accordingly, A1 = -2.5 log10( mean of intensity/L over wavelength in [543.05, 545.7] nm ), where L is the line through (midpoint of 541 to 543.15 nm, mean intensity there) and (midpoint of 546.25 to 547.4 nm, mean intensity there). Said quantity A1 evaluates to 0.01 mag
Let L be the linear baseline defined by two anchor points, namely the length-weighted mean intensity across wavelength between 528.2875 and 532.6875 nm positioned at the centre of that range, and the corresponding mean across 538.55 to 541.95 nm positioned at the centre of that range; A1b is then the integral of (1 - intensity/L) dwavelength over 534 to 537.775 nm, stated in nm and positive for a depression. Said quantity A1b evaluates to 0.10 nm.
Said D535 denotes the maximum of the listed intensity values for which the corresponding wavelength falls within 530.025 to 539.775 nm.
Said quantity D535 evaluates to 1.809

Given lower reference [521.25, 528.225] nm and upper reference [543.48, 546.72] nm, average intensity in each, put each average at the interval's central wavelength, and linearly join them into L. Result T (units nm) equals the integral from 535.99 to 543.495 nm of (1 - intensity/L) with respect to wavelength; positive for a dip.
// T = 0.30 nm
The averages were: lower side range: 1.61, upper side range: 1.55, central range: 1.5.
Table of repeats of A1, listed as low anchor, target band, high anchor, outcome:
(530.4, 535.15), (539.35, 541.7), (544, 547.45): 0.04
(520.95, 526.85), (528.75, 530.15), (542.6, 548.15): -0.05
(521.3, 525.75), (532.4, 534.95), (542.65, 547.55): 0.00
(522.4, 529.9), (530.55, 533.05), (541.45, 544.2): 0.02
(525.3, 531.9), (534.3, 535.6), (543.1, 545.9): 0.04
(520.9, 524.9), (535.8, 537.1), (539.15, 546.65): 0.00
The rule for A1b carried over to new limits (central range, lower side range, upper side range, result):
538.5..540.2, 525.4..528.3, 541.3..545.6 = -0.06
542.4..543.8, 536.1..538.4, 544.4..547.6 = 0.03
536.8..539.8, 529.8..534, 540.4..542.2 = -0.04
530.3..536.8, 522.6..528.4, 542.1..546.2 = -0.02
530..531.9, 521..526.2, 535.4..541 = -0.11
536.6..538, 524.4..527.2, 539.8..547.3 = 0.08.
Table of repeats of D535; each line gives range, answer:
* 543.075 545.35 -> 1.719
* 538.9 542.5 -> 1.681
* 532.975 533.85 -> 1.64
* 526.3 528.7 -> 1.692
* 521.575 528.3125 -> 1.782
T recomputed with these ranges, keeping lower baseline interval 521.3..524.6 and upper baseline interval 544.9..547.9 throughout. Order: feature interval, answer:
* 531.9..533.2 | 0.071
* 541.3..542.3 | 0.067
